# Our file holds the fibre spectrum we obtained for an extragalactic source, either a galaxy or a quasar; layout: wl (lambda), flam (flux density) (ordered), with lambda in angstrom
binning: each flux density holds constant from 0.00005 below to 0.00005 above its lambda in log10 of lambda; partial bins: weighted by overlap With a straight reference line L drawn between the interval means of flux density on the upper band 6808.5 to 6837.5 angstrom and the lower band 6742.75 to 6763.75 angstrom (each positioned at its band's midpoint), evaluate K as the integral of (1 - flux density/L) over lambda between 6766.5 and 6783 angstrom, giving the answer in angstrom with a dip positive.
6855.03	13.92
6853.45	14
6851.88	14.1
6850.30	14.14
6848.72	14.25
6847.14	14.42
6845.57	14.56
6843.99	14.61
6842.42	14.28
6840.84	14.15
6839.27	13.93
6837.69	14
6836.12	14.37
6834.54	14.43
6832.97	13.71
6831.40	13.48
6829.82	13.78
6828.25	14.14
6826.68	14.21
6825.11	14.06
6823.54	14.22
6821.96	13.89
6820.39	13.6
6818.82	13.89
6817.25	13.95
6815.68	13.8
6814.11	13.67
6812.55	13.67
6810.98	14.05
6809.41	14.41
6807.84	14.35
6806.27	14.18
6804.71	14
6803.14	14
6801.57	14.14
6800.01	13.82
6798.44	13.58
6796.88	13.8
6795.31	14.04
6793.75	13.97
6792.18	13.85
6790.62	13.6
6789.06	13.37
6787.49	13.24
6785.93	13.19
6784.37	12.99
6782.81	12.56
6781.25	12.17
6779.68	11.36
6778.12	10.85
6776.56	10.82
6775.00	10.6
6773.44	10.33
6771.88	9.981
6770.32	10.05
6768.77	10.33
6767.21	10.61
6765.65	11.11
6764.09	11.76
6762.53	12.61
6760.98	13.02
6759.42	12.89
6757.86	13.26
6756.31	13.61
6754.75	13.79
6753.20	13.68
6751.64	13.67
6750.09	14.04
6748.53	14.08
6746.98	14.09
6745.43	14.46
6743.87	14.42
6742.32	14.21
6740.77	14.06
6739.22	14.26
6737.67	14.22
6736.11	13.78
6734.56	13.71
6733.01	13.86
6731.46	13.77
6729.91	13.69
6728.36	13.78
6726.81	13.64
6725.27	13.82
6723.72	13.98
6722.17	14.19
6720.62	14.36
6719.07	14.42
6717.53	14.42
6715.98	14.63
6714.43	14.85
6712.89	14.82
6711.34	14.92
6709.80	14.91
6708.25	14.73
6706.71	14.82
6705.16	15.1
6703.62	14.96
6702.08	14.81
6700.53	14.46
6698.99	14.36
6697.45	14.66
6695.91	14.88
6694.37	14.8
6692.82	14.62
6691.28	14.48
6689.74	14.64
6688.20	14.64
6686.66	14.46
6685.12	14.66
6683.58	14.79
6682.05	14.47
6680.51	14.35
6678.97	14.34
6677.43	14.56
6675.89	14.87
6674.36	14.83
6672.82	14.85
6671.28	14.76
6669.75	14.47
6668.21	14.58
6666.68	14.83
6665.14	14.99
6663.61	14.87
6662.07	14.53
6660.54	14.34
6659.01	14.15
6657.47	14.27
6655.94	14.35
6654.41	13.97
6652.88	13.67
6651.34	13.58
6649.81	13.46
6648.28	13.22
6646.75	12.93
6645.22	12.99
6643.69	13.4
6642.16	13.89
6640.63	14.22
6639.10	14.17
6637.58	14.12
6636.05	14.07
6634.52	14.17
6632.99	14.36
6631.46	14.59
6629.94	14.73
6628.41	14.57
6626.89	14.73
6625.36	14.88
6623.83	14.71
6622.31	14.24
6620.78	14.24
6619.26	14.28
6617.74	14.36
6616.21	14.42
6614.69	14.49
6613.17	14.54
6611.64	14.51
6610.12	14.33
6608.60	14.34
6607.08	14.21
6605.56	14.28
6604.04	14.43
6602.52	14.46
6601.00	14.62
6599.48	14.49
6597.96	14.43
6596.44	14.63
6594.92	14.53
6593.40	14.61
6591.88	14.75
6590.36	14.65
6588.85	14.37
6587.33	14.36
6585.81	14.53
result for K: 3.5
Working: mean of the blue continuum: 13.6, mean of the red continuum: 14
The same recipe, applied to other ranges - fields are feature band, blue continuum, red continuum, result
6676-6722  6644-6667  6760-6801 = -4.4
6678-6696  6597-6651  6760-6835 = -1.0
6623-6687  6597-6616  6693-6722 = 1.1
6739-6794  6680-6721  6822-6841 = 6.5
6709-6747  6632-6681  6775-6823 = -1.2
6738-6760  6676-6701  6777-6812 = 0.0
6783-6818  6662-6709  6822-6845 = 1.1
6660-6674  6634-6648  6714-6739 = -0.9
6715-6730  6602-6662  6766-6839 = -0.5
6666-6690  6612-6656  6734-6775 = -1.7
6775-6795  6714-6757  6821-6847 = 2.1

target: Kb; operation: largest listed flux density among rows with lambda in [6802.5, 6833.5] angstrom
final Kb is 14.41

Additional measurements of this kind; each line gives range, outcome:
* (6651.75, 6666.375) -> 14.99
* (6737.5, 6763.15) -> 14.46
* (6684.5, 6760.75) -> 15.1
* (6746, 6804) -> 14.14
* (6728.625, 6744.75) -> 14.42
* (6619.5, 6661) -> 14.88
